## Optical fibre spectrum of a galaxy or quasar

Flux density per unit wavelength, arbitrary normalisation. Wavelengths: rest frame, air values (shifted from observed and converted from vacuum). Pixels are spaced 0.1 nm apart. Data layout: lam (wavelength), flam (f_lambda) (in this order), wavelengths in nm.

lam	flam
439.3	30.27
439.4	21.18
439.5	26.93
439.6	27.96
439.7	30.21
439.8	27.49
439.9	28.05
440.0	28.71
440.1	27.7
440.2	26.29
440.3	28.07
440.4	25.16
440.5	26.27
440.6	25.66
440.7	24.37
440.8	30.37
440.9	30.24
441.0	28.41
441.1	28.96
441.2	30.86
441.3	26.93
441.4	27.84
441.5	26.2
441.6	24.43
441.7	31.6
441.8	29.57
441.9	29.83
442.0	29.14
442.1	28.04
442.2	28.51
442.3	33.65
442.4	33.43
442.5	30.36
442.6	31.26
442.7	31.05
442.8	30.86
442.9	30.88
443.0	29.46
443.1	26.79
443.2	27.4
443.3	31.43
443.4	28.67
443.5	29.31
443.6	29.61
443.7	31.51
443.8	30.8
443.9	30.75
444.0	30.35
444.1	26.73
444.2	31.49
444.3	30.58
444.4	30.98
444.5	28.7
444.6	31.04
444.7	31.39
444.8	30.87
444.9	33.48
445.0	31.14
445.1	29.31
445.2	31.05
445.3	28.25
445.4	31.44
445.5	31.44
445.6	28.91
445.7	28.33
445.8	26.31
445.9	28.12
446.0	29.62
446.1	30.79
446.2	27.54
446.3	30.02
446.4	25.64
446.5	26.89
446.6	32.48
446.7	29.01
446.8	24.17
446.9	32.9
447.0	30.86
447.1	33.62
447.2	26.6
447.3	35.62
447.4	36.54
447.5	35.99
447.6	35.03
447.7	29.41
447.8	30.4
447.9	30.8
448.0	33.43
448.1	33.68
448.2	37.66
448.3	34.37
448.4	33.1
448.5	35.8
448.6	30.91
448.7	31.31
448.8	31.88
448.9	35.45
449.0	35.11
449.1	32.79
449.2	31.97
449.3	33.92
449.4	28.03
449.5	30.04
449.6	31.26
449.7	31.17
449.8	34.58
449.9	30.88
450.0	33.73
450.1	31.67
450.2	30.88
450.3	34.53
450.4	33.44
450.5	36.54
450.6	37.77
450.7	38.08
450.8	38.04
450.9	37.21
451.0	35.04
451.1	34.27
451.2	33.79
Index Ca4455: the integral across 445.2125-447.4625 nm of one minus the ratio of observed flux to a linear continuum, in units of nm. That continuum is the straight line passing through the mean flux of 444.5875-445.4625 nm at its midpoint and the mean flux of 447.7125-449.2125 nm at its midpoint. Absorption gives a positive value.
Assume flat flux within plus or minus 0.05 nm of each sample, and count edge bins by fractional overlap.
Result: 0.137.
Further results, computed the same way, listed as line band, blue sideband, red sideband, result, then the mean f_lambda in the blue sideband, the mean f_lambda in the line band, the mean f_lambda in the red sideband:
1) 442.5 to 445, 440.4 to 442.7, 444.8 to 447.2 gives -0.087 nm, 28.9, 30.2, 29.6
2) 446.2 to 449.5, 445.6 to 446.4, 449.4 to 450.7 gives -0.147 nm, 28.5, 31.9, 33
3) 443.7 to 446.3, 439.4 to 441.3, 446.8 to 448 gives 0.055 nm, 27.7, 30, 32.2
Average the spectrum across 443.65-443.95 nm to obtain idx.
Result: 31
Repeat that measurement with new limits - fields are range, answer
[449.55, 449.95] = 32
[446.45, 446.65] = 29.7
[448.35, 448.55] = 34.4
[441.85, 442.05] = 29.5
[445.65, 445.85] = 27.3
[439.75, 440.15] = 28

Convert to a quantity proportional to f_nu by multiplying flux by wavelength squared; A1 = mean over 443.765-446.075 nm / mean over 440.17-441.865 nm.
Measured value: 1.1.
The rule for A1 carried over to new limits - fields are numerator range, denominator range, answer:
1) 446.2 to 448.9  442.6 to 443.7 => 1.09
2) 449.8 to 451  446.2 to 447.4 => 1.18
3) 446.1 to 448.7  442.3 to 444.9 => 1.06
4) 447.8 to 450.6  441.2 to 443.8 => 1.15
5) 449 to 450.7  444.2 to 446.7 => 1.13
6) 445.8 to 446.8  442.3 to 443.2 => 0.95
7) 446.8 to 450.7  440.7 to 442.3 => 1.18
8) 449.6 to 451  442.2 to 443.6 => 1.18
